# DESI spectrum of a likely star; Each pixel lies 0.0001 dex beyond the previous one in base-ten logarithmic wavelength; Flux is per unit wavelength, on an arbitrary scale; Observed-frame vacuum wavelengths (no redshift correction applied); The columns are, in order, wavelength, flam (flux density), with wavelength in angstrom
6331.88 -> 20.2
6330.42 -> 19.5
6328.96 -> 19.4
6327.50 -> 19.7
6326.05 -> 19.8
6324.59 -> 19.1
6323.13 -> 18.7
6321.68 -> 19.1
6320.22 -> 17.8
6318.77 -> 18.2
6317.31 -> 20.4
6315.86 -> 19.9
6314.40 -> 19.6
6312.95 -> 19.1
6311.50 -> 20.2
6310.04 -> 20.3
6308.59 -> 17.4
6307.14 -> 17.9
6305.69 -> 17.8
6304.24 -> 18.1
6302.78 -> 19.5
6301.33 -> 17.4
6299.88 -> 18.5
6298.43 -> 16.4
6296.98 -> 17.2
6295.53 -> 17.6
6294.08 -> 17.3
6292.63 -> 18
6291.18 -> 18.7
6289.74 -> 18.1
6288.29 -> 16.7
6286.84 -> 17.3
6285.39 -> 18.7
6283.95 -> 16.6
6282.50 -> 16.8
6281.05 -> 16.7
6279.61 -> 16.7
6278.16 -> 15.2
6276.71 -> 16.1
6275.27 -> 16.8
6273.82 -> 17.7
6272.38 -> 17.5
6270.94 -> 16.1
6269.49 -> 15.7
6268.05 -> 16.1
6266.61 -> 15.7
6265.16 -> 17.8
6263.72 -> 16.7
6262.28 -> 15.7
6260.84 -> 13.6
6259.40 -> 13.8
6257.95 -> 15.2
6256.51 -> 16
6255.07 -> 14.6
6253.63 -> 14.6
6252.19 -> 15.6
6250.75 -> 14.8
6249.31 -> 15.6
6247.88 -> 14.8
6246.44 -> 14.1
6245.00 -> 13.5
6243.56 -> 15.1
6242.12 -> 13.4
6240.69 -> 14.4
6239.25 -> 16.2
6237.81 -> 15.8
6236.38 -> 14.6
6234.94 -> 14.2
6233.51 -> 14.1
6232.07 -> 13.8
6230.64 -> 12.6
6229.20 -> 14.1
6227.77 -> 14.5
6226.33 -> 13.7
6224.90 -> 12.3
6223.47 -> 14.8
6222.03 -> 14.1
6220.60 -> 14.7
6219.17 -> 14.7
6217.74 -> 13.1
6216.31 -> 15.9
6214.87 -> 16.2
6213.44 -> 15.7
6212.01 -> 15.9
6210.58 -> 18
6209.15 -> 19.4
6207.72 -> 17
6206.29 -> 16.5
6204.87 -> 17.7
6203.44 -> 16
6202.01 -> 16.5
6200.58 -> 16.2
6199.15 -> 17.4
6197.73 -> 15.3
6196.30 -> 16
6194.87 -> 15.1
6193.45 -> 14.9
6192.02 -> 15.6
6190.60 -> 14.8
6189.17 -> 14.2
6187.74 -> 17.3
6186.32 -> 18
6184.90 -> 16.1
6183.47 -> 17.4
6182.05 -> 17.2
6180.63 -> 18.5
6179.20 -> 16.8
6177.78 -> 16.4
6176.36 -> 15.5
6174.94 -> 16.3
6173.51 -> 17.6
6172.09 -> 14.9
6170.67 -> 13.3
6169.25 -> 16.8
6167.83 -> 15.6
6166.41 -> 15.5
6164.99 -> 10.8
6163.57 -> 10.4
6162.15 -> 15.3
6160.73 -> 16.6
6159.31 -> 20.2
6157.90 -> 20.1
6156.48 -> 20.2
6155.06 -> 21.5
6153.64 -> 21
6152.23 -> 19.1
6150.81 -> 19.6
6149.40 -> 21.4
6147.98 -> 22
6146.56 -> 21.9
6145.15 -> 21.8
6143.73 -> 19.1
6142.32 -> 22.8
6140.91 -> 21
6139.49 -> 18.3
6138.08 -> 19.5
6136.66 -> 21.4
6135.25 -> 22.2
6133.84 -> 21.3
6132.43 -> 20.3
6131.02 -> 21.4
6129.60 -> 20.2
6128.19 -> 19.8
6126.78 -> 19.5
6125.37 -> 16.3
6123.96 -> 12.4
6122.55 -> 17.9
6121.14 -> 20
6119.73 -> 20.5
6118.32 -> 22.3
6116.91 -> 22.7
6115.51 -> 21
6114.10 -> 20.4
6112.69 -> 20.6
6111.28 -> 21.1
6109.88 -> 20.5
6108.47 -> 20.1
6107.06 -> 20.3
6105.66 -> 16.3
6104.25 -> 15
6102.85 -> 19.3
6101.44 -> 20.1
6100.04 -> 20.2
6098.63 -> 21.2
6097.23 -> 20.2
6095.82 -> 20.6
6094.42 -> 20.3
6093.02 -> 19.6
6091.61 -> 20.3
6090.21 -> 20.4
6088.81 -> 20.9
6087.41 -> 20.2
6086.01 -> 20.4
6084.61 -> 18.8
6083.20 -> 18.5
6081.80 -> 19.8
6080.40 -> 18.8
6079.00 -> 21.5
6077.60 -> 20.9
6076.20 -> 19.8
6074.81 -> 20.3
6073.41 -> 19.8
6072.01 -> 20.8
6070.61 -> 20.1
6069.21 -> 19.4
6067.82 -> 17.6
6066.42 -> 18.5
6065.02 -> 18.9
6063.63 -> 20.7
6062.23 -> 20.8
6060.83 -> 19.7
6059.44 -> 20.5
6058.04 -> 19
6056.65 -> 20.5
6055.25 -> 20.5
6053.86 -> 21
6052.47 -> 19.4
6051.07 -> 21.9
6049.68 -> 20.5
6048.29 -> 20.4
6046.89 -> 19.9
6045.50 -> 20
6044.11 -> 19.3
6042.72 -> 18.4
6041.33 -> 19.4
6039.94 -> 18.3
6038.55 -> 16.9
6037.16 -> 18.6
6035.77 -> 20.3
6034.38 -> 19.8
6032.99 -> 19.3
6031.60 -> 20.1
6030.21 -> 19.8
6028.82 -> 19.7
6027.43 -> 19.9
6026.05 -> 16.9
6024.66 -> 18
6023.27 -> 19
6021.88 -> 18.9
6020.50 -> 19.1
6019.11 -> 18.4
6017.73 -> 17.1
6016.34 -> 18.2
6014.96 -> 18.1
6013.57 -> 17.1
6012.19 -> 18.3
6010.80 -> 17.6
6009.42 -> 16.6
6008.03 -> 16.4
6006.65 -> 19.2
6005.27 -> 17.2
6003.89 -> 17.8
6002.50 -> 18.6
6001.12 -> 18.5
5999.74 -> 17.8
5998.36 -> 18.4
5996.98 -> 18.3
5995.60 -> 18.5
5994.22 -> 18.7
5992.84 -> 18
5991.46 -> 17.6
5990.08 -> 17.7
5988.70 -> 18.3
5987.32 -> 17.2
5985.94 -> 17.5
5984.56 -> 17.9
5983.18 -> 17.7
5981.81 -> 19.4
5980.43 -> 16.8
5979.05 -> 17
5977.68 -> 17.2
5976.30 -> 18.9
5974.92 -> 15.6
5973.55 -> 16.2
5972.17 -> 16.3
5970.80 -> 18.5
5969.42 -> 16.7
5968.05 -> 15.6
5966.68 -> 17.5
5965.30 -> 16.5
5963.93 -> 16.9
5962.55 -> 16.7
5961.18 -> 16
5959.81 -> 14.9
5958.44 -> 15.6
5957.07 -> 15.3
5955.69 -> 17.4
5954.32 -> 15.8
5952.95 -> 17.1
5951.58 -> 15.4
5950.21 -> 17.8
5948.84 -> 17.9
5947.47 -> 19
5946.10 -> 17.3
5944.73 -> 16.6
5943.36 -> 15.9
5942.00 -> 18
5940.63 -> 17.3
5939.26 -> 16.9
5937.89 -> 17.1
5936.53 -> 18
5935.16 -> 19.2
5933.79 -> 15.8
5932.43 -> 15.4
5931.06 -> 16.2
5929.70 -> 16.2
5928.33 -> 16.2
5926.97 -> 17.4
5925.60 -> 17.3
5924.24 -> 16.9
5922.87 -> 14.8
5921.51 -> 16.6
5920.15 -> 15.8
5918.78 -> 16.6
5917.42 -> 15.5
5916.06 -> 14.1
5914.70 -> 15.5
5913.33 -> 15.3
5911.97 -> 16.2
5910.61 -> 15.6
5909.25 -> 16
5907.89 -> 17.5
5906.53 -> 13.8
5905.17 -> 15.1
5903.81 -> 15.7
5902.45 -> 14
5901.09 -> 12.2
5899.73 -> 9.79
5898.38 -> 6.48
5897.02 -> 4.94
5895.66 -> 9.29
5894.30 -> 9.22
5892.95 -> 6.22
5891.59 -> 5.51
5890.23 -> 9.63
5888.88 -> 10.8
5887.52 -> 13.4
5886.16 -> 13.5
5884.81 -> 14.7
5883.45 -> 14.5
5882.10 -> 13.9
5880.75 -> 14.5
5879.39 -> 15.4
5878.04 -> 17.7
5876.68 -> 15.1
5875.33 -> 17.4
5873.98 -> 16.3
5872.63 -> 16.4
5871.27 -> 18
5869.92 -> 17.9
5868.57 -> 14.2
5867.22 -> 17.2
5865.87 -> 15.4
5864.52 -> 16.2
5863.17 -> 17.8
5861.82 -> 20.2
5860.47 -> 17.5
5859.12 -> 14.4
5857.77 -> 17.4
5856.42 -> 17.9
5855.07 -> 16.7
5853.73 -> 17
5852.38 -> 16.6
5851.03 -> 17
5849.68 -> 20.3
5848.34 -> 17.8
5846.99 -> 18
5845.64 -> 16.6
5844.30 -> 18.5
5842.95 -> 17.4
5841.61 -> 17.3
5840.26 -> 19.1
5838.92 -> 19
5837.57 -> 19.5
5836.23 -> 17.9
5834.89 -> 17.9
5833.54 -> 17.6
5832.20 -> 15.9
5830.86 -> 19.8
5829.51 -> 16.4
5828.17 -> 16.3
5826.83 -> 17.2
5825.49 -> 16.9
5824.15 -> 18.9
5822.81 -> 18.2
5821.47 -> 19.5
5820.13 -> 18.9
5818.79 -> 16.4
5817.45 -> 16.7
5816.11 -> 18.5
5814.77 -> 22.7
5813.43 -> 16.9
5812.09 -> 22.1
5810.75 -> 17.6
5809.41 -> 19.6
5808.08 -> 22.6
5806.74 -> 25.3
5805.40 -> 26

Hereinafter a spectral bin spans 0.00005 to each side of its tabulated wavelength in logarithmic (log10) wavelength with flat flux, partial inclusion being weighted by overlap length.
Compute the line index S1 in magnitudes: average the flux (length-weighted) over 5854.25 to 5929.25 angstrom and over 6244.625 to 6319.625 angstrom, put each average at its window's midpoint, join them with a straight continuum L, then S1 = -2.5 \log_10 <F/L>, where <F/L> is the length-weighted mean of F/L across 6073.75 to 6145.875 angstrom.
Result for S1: -0.25 mag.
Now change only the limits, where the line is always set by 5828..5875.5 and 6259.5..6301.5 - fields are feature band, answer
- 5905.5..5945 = 0.06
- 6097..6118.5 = -0.17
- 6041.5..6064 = -0.17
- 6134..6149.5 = -0.23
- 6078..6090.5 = -0.17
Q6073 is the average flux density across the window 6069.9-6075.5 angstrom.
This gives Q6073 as 20.2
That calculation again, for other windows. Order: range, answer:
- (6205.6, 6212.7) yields 17.4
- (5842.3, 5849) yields 17.6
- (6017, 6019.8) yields 17.8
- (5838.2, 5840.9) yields 19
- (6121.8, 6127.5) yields 16.6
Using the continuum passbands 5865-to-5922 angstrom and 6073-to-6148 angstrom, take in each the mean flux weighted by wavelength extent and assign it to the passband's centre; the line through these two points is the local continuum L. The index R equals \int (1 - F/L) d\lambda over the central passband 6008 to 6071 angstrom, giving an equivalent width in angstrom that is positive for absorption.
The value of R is -3.9 angstrom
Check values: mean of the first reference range 13.9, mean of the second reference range 20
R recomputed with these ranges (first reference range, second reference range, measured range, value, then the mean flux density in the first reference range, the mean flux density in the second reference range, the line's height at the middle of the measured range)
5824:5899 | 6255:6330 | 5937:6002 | -4.6 angstrom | 15.6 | 17.6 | 16.1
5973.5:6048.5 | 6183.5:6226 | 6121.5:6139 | -2.7 angstrom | 18.3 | 15.8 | 16.8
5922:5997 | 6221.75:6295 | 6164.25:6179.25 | 0.6 angstrom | 17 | 15.6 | 16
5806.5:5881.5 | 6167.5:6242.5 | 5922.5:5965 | 1.1 angstrom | 17.8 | 15.6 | 17.2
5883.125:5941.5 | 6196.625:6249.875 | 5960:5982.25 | -4.0 angstrom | 14.2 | 15.2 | 14.4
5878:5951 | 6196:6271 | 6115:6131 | -4.6 angstrom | 14.7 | 15.3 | 15.1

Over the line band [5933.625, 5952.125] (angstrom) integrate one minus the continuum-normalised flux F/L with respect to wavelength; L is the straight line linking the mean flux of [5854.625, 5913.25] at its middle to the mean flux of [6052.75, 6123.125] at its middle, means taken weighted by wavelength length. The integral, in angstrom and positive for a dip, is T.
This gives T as -1.7 angstrom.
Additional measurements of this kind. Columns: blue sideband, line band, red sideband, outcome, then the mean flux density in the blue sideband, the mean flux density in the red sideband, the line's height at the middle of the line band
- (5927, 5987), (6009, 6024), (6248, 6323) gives -1.0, 16.9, 17.2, 17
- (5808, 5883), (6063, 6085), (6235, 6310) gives -3.6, 17.6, 16.3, 16.9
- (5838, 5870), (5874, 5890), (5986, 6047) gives 2.7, 17.4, 18.4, 17.6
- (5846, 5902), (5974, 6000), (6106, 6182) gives -2.3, 14.5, 18.9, 16.3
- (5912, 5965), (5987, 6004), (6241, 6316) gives -1.6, 16.5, 16.7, 16.5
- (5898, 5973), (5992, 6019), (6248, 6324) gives -2.7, 16.1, 17.2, 16.3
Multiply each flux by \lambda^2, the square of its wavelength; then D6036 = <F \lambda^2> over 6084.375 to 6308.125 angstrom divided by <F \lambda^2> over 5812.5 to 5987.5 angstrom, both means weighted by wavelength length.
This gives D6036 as 1.2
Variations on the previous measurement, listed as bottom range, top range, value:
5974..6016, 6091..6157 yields 1.18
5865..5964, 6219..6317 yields 1.21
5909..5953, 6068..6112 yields 1.26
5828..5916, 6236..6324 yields 1.26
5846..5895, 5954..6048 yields 1.22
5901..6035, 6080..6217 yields 1.13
